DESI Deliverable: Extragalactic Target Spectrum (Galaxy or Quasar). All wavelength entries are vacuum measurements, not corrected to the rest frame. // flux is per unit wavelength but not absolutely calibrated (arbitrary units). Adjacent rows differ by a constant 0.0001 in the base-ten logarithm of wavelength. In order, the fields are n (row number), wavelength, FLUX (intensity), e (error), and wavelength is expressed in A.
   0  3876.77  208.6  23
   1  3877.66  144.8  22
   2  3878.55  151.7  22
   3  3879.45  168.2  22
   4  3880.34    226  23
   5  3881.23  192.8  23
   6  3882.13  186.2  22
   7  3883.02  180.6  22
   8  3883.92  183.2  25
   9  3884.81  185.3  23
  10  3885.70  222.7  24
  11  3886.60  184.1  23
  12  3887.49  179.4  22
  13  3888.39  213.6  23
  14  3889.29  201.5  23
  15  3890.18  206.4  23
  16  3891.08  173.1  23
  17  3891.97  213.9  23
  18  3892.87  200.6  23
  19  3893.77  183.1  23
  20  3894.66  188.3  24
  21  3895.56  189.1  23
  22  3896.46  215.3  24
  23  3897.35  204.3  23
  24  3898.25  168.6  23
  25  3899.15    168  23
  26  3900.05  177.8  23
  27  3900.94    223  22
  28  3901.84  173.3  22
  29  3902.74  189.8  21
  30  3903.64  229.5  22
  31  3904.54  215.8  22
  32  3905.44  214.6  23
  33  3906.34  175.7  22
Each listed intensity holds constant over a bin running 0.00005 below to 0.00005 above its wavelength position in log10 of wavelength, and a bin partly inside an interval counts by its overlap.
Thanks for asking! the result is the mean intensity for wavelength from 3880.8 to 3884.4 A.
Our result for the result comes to 185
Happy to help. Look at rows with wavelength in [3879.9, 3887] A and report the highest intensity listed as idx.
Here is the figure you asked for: 226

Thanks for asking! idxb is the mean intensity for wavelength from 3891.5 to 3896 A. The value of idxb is 195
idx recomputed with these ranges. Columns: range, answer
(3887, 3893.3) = 213.9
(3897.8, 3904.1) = 229.5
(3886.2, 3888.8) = 213.6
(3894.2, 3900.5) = 215.3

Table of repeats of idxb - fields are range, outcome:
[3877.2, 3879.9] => 156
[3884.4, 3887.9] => 193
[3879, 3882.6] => 193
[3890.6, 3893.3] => 196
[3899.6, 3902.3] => 192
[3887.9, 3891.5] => 198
